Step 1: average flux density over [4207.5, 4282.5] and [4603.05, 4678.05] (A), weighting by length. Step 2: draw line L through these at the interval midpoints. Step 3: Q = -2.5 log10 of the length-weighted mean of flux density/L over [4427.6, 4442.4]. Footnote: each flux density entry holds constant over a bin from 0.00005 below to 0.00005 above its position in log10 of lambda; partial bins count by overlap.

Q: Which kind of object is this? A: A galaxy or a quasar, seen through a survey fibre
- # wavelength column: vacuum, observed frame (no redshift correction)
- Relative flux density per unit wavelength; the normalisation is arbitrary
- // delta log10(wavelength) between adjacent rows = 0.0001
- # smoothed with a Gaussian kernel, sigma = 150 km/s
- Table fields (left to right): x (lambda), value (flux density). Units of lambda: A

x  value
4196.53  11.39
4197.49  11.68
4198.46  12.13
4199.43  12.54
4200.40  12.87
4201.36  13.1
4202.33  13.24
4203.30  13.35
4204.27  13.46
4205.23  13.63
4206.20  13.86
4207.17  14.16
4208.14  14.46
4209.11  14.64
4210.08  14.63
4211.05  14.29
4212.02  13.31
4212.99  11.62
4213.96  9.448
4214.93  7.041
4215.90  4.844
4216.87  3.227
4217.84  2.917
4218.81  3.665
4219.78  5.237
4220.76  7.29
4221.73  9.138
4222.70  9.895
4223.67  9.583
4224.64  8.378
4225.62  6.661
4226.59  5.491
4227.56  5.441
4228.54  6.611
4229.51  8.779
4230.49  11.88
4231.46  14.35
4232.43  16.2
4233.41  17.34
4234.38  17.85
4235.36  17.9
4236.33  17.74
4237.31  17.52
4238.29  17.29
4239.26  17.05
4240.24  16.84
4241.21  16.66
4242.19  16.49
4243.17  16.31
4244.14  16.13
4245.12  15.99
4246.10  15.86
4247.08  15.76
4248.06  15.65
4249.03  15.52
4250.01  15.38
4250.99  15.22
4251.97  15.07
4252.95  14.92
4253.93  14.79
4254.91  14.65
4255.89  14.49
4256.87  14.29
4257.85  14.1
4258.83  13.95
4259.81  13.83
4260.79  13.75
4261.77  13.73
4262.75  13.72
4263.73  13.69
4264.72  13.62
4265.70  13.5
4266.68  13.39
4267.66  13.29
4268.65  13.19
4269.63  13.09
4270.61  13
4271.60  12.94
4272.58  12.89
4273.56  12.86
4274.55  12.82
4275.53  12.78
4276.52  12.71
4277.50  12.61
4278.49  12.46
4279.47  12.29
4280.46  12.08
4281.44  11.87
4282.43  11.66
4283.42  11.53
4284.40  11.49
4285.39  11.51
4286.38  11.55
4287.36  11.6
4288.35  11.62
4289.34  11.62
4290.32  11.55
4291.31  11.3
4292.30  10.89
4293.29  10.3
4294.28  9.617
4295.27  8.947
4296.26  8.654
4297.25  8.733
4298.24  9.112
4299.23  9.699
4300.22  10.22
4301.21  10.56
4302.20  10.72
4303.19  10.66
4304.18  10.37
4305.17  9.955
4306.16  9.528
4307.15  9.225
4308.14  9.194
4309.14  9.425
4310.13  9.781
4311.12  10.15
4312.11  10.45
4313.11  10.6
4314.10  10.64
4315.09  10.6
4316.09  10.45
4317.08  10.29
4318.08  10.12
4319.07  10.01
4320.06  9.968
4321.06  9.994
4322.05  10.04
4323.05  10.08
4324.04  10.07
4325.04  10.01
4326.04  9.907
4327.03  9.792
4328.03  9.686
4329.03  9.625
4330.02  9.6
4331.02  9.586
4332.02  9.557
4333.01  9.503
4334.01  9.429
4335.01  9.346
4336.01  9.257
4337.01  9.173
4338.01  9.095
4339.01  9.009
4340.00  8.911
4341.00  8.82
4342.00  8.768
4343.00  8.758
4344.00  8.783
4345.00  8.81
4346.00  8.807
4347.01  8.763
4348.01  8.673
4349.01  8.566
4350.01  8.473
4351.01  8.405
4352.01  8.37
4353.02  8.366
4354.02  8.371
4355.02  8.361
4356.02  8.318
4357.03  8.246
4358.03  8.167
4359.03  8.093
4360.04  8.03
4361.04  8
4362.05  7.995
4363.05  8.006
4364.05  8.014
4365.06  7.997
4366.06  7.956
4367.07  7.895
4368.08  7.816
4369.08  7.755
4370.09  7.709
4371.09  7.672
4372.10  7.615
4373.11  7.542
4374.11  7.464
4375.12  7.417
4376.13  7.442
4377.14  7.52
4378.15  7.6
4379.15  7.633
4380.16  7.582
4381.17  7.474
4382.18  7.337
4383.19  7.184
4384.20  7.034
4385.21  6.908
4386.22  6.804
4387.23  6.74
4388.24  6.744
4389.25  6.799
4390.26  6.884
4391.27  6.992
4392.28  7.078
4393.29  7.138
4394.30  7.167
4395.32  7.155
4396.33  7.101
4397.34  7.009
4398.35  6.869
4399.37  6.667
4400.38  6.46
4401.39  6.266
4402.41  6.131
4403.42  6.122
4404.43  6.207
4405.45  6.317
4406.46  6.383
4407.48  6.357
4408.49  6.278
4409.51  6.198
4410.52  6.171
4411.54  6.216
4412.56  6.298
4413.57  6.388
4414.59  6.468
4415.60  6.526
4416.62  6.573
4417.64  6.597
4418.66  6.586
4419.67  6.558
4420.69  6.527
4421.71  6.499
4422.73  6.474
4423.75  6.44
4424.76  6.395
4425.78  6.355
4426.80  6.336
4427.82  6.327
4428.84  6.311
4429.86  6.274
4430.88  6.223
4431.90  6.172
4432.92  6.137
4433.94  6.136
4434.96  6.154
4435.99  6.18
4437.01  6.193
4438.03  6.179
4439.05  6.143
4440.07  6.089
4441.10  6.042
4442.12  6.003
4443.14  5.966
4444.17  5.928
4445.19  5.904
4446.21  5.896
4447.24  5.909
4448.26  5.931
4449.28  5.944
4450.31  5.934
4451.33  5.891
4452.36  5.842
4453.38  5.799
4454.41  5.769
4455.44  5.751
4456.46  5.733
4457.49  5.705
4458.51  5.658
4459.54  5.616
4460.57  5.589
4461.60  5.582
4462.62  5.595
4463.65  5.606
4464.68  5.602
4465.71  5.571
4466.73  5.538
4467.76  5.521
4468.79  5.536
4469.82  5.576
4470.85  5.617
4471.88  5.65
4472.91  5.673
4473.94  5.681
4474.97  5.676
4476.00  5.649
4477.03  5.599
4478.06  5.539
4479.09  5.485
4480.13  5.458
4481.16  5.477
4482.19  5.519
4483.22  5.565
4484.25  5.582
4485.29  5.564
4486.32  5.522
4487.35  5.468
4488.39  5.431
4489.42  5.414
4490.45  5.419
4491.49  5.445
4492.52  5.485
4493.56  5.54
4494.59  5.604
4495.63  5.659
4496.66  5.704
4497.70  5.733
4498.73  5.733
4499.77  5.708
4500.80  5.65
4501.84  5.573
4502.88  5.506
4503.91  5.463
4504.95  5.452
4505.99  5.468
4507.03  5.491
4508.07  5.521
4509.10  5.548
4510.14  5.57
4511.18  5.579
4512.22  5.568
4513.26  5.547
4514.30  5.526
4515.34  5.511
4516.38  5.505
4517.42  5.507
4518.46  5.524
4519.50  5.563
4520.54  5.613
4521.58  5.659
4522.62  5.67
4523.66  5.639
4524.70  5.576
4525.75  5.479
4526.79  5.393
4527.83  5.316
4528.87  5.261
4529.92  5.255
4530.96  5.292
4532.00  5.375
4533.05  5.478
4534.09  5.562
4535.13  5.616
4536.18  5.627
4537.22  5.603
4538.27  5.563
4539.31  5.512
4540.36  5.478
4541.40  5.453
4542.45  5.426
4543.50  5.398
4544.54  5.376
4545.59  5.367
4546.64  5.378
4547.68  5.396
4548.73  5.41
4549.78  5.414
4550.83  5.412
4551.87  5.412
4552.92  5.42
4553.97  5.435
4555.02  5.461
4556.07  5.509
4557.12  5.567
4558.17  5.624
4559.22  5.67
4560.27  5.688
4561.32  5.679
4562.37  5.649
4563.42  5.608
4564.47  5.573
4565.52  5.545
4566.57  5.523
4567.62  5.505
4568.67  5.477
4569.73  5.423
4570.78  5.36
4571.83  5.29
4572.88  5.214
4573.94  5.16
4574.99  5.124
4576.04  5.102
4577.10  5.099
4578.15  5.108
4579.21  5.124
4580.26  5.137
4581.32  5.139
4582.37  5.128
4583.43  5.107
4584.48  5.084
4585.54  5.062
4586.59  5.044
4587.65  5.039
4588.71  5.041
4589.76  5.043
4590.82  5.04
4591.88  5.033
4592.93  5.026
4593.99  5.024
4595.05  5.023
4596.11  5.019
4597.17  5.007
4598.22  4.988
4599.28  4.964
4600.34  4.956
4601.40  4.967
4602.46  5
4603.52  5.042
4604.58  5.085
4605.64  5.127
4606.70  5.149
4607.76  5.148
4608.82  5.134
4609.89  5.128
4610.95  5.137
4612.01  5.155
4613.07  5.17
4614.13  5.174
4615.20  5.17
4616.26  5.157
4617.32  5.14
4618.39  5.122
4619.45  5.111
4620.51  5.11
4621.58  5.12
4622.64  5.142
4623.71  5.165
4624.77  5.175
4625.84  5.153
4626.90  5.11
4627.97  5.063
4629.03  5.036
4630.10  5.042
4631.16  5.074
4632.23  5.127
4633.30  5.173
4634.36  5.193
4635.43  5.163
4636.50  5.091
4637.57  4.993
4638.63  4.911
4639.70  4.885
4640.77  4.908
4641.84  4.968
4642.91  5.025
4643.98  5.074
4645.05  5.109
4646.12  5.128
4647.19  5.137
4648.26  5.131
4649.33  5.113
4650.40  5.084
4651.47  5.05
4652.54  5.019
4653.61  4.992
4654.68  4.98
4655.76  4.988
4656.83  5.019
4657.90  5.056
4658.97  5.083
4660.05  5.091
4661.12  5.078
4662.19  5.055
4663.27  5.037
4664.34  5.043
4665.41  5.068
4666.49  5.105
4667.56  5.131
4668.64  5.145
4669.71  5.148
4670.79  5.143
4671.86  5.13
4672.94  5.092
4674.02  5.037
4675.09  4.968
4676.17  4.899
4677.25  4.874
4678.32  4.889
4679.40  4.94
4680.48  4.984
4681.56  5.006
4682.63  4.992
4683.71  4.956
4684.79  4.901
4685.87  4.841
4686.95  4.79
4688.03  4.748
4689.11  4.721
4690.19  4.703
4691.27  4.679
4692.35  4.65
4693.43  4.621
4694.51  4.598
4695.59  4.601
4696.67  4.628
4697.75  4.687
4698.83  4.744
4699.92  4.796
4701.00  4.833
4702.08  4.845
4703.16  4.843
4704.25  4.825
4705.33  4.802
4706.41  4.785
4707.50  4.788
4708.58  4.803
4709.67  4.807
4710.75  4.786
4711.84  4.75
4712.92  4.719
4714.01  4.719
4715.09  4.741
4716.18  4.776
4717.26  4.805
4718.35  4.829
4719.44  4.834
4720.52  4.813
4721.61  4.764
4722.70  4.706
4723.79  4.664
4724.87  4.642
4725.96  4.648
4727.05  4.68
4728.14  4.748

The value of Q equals 0.419 mag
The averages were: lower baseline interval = 12.8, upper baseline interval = 5.08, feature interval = 6.17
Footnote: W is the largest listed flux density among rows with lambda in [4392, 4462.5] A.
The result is 7.167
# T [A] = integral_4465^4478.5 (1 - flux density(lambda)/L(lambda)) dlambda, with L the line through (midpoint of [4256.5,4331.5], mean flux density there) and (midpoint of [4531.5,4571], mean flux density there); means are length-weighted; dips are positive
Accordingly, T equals 3.1 A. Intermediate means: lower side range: 11.2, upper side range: 5.5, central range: 5.6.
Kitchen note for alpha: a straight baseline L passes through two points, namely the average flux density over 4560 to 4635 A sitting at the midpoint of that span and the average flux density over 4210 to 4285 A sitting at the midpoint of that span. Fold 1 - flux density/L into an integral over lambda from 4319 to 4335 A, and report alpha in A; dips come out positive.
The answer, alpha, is 1.7 A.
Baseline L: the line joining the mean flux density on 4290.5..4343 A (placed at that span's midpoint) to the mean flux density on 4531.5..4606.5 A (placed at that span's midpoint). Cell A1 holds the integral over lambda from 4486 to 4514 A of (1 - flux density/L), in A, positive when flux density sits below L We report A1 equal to 4.2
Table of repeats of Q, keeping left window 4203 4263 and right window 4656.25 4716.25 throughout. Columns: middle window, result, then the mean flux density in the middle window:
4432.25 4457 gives 0.46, 5.98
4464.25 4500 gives 0.45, 5.57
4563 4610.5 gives 0.27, 5.15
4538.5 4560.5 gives 0.31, 5.46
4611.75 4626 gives 0.18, 5.15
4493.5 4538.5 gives 0.38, 5.54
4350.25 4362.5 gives 0.28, 8.23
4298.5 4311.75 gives 0.16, 9.96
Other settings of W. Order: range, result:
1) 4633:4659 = 5.193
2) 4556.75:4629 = 5.688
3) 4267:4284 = 13.29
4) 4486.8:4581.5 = 5.733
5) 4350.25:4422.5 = 8.405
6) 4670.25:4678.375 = 5.143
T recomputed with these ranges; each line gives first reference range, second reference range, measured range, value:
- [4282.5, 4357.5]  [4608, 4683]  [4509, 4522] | 2.59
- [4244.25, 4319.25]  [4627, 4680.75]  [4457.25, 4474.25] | 5.96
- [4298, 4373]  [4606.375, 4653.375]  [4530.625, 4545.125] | 2.01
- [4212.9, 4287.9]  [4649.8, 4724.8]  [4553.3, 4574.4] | 4.66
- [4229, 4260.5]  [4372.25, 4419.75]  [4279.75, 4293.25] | 1.61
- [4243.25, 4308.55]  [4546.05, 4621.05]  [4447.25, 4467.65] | 6.19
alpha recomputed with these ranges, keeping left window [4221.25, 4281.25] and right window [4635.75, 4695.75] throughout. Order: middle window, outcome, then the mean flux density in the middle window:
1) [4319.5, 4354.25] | 7.7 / 9.22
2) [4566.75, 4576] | 2.2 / 5.32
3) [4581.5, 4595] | 3.1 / 5.06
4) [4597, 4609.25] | 2.4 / 5.05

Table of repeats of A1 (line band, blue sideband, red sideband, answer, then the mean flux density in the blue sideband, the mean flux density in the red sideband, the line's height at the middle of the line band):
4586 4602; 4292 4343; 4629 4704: 2.5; 9.75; 4.96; 5.96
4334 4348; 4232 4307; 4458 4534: 2.4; 13.3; 5.54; 10.8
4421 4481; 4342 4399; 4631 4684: 9.4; 7.74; 5.05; 6.99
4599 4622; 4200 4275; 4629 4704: 3.4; 12.9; 4.96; 6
